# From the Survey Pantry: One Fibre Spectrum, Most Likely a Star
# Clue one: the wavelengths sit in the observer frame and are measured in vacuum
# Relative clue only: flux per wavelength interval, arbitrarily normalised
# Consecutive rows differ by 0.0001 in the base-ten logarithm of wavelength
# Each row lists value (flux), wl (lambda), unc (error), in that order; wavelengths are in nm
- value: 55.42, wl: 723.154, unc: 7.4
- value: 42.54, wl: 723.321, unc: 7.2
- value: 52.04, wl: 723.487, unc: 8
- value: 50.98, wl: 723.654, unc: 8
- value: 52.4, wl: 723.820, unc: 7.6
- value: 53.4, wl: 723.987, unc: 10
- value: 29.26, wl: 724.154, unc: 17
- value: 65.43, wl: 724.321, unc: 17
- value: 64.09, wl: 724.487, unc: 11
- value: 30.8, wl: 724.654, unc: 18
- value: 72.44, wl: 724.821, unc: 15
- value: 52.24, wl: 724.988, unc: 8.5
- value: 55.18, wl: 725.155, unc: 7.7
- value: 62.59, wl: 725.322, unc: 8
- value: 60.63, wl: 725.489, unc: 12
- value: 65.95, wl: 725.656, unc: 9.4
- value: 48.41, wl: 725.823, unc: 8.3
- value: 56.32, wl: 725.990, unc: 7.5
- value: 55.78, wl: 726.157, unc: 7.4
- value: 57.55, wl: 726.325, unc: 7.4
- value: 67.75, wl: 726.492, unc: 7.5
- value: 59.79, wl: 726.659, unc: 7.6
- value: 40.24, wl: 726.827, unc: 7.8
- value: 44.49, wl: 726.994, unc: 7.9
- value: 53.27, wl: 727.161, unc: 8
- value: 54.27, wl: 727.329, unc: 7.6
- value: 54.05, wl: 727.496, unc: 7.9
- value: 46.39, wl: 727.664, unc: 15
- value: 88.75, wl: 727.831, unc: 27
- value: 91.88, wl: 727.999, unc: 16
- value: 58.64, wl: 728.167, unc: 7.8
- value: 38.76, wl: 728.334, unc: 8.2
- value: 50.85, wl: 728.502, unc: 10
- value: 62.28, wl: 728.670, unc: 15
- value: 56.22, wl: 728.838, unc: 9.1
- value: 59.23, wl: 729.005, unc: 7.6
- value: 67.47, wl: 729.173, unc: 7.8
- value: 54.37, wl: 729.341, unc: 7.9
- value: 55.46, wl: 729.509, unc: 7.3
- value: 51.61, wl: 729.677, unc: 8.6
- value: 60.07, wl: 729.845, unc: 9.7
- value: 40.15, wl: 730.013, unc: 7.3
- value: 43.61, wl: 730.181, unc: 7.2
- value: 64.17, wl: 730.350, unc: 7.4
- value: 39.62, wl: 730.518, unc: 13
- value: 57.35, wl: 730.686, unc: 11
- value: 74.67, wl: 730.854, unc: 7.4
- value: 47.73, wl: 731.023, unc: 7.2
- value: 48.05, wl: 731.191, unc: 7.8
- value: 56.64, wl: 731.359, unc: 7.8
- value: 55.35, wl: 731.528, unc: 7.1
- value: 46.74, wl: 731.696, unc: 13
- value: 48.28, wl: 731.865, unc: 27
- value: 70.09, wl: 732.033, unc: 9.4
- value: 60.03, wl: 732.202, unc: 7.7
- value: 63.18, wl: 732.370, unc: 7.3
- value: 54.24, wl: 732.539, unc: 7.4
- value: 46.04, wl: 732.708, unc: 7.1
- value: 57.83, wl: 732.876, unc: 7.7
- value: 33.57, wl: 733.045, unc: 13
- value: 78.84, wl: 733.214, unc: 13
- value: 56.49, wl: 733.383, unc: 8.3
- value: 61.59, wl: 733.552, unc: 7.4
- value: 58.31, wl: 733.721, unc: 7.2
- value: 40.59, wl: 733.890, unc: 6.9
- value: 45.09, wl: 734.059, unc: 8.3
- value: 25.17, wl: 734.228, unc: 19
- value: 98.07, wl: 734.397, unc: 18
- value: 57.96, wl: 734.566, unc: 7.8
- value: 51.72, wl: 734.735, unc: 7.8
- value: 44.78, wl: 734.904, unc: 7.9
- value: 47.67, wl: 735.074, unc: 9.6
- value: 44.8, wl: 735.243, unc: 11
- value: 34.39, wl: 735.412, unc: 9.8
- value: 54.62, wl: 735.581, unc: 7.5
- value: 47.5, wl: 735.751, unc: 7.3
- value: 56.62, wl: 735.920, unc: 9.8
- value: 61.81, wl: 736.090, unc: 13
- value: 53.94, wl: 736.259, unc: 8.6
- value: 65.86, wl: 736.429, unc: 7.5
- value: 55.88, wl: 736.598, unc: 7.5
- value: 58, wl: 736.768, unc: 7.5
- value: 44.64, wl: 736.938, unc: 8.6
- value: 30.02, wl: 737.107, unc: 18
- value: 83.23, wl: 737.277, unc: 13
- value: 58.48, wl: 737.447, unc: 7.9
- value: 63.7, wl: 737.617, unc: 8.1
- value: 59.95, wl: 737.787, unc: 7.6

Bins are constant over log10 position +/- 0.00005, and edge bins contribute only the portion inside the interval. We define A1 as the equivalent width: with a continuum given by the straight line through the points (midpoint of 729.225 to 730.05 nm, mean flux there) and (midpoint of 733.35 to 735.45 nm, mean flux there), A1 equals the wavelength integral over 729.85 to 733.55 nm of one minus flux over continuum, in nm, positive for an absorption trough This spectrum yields -0.14 nm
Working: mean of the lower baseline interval 53.6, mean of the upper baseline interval 51.5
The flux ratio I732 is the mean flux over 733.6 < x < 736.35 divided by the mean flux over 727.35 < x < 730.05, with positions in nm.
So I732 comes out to 0.9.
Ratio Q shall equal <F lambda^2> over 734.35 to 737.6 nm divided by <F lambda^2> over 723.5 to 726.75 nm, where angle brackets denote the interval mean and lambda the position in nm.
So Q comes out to 1.02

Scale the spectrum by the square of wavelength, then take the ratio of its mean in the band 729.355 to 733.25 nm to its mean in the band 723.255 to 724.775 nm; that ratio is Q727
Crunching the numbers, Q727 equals 1.1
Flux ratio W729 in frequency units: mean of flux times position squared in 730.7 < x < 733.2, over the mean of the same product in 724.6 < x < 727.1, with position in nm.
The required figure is 1.01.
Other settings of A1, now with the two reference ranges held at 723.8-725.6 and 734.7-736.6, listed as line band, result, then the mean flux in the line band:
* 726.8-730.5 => -0.183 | 56.1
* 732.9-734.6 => -0.117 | 55.6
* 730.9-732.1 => -0.024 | 53.7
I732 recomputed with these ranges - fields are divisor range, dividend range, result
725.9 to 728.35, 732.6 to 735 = 0.92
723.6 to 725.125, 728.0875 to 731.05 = 1.04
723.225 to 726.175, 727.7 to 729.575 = 1.15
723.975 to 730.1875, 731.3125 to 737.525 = 0.96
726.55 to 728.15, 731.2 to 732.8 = 0.93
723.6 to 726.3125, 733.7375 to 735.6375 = 0.91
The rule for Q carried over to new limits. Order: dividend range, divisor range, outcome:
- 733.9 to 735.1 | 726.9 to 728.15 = 0.87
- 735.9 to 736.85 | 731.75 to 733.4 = 1.05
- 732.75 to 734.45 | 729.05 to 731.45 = 1.01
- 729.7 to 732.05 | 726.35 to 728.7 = 0.93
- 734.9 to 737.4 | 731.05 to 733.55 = 0.96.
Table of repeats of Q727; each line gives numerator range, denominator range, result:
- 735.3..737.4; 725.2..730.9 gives 0.97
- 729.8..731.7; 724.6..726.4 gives 0.95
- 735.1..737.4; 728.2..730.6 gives 1.02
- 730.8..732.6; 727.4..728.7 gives 0.93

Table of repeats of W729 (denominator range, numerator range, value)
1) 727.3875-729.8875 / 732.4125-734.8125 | 0.93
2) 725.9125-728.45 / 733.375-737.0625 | 0.93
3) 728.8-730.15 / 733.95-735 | 0.98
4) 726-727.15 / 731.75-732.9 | 1.06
